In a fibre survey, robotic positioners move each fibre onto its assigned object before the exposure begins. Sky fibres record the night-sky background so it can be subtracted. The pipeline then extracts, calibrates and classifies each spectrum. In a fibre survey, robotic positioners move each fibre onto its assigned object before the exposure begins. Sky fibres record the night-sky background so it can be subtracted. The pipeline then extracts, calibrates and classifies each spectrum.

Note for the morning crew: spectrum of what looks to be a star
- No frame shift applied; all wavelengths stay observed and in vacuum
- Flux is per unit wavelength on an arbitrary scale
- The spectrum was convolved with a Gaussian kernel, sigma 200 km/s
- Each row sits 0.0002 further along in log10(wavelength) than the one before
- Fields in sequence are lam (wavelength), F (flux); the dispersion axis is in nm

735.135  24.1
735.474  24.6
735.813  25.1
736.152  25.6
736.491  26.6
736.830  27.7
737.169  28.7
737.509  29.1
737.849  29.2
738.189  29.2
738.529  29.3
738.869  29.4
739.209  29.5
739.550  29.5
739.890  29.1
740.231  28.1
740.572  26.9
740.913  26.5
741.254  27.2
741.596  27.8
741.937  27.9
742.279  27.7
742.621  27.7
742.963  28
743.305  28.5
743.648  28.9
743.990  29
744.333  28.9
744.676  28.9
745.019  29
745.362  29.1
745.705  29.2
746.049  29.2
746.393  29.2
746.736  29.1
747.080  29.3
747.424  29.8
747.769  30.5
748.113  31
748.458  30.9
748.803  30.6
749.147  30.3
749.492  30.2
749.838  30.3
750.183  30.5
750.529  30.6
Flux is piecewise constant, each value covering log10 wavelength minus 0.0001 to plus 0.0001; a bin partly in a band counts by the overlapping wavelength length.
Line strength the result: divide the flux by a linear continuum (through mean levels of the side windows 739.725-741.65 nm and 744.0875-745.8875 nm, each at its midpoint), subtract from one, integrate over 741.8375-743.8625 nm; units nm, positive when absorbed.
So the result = 0.01 nm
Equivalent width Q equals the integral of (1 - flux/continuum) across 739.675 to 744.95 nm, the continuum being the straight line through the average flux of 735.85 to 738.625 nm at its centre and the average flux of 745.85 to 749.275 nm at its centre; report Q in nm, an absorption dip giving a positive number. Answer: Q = 0.16 nm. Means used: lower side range 28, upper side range 30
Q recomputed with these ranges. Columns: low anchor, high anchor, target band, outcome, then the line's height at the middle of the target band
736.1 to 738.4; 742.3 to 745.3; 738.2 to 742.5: 0.01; 28.4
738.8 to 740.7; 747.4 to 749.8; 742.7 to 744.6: 0.06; 29.5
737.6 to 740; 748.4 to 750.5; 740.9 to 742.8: 0.13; 29.6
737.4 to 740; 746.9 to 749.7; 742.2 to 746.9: 0.18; 29.9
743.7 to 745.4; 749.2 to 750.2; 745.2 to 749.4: -0.03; 29.7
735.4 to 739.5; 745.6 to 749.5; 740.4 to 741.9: 0.08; 28.7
